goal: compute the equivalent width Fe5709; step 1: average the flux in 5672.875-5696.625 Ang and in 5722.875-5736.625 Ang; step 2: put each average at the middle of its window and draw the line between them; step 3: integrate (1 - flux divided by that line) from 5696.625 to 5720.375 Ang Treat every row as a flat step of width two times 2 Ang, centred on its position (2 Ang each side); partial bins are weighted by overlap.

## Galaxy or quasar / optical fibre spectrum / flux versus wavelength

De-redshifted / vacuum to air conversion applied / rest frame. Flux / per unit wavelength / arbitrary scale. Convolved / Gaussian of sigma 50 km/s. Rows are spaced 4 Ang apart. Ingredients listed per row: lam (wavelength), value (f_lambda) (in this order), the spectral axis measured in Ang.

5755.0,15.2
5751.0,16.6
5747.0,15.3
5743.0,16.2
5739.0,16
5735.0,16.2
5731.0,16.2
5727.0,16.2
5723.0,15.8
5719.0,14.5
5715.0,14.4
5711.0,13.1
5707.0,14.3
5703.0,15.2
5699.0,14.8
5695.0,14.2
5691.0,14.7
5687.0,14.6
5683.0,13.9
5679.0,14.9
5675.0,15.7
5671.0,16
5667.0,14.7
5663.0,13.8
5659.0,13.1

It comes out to 1.6 Ang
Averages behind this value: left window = 14.7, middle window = 14.4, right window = 16.1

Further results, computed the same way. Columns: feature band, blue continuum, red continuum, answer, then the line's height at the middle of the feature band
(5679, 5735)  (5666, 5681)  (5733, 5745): 3.4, 15.8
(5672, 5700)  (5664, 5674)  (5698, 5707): 0.6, 15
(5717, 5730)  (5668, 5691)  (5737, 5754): 0.1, 15.6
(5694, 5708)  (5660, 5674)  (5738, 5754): 0.6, 15.3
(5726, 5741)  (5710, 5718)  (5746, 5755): -1.2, 15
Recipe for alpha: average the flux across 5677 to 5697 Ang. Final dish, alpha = 14.5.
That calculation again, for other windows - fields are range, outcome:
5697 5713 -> 14.3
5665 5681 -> 15.3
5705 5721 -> 14.1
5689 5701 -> 14.6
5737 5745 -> 16.1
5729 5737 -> 16.2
